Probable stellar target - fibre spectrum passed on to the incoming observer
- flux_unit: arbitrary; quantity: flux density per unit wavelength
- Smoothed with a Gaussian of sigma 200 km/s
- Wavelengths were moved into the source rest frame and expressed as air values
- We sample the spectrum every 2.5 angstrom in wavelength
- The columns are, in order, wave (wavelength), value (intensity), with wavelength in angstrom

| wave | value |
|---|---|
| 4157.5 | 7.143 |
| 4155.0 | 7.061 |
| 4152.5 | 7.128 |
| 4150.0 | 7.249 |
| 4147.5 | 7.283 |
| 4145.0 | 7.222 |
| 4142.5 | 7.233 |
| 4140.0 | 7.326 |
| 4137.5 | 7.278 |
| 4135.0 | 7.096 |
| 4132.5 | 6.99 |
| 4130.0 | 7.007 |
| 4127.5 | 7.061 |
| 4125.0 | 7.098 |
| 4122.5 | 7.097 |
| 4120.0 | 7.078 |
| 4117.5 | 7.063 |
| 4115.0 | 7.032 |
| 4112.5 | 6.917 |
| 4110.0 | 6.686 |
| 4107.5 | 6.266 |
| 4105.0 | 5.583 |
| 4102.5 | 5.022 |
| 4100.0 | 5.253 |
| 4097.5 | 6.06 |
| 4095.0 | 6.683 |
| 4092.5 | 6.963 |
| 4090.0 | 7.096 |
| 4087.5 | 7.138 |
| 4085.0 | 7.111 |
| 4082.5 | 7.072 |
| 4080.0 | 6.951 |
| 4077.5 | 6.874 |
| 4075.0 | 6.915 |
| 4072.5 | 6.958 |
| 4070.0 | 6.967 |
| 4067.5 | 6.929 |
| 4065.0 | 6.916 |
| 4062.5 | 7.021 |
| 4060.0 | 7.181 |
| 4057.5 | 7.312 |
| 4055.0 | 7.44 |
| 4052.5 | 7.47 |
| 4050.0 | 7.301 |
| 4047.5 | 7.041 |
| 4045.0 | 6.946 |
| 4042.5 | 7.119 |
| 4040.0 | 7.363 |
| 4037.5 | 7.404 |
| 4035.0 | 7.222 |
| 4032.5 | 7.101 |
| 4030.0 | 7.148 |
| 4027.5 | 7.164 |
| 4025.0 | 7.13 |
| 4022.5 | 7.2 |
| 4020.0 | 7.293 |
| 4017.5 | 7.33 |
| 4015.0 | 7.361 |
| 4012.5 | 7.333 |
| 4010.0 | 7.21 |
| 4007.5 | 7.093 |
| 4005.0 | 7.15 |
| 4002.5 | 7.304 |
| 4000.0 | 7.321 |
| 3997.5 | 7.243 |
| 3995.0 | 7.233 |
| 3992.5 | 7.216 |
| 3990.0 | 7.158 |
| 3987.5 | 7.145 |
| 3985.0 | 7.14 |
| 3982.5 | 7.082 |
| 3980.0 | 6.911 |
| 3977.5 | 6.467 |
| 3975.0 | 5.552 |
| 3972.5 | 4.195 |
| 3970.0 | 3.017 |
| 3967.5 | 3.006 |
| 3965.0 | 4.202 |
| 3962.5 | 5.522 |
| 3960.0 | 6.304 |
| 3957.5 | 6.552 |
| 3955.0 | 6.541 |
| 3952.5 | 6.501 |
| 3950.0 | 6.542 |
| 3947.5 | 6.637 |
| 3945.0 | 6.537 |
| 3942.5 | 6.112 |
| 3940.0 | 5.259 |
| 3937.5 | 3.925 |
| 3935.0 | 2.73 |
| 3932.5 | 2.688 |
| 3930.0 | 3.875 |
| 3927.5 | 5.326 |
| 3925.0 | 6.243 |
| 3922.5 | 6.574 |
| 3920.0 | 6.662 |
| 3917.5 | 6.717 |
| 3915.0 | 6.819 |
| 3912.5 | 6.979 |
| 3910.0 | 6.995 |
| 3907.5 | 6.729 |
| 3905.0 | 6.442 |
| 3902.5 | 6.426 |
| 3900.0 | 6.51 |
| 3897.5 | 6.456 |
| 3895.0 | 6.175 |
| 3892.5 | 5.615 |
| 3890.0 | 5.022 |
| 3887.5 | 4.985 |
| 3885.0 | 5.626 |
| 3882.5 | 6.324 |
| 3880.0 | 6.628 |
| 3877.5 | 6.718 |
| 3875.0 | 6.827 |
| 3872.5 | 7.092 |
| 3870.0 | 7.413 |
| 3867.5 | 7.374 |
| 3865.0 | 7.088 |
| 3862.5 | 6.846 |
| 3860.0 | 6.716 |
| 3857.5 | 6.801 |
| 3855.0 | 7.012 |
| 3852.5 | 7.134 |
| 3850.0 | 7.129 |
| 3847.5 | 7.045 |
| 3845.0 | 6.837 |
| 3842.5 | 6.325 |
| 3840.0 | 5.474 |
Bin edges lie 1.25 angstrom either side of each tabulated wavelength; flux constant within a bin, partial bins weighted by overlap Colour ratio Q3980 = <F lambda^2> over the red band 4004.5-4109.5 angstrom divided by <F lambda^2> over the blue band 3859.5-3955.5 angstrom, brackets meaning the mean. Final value 1.2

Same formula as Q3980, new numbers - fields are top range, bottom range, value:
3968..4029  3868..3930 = 1.12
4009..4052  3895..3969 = 1.31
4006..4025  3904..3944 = 1.35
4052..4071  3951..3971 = 1.43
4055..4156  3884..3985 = 1.31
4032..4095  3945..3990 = 1.26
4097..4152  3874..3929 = 1.20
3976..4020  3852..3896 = 1.17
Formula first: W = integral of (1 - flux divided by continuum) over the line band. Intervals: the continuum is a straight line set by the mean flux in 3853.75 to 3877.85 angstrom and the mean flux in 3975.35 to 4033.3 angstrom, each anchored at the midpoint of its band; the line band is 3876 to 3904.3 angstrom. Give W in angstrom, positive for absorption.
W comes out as 3.9 angstrom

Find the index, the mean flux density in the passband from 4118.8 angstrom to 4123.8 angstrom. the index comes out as 7.09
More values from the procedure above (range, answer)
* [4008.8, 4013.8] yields 7.27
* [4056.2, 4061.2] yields 7.25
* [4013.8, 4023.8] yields 7.29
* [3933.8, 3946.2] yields 4.91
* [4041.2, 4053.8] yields 7.18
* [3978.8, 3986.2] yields 7.04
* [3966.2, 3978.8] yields 4.46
